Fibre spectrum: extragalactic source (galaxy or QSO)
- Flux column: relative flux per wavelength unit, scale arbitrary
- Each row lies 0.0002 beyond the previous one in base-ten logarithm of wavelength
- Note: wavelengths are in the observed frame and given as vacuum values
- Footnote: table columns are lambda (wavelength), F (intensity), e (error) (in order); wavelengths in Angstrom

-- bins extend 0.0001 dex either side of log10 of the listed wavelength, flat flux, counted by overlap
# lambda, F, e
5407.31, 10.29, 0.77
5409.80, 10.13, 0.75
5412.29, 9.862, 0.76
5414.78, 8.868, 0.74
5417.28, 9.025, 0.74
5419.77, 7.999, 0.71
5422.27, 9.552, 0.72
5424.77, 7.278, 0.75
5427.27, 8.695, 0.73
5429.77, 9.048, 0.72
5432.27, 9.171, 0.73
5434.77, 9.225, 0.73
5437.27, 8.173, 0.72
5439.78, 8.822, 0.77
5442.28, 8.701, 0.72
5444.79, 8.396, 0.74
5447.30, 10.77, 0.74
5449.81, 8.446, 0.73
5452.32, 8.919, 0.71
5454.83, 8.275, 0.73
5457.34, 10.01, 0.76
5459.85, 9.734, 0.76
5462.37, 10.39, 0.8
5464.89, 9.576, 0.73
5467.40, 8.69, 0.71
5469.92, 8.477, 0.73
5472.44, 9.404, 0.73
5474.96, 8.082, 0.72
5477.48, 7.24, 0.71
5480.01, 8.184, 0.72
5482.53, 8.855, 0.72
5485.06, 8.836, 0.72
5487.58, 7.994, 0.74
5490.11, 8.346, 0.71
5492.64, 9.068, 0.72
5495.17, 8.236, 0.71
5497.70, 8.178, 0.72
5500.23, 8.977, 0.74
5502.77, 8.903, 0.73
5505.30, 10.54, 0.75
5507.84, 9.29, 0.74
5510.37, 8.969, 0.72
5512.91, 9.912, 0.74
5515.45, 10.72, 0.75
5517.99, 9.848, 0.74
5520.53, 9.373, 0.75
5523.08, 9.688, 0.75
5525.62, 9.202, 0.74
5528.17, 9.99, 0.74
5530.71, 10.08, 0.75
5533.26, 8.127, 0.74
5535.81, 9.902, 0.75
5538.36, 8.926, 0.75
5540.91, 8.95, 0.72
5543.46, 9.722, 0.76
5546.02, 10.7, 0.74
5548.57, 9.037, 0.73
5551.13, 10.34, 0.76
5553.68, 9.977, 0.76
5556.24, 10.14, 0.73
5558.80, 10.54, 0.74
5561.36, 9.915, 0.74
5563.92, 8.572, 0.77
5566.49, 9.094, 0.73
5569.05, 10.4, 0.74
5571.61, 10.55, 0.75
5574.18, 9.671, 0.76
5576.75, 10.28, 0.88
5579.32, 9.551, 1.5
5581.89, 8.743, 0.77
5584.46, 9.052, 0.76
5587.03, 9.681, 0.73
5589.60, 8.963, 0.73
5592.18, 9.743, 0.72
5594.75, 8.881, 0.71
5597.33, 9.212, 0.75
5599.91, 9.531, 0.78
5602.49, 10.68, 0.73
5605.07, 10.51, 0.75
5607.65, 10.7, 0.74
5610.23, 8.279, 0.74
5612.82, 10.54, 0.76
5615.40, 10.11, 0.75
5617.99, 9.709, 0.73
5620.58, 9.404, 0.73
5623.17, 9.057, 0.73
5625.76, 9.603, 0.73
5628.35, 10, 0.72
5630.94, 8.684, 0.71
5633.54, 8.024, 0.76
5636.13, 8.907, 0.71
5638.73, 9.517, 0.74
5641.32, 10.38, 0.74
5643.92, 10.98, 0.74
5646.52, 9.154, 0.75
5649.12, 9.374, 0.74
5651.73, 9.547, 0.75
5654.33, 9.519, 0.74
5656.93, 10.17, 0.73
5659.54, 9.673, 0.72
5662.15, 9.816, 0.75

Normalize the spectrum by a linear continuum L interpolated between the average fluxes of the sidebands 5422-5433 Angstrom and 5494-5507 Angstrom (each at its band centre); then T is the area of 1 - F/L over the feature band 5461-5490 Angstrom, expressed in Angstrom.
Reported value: 0.58 Angstrom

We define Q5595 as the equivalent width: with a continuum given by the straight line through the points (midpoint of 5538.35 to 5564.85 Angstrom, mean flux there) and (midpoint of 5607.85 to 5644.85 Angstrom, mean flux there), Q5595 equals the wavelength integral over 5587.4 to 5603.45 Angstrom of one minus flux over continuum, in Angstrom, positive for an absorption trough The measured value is 0.2 Angstrom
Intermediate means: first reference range 9.77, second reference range 9.53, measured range 9.49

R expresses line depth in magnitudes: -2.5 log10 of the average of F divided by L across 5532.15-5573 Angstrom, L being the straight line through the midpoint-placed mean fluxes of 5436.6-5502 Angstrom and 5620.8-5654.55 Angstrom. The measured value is -0.07 mag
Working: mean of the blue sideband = 8.8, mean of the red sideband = 9.44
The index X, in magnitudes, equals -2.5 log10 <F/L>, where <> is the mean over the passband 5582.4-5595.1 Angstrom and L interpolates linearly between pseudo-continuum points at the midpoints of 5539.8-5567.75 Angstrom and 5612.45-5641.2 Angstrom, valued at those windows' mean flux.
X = 0.04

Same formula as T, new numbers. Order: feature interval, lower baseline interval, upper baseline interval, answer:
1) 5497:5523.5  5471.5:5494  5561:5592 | -2.3 Angstrom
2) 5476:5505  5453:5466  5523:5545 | 3.0 Angstrom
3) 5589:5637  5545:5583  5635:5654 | 1.1 Angstrom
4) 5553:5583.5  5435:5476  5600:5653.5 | -1.0 Angstrom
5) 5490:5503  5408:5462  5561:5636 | 0.9 Angstrom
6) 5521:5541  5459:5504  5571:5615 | -0.5 Angstrom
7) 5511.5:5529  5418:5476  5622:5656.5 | -1.3 Angstrom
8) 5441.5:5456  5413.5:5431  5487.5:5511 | -0.3 Angstrom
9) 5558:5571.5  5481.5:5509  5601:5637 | -0.7 Angstrom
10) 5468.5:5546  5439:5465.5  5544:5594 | 3.2 Angstrom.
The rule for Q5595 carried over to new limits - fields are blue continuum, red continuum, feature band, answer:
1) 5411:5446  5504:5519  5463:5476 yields 0.54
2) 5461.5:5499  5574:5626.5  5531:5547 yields -0.53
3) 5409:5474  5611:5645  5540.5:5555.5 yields -0.80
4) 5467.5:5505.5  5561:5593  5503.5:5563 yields -4.27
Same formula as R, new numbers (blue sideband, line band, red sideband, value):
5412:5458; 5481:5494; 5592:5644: 0.06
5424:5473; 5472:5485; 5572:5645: 0.10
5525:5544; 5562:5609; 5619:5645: -0.03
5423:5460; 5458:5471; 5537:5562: -0.04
